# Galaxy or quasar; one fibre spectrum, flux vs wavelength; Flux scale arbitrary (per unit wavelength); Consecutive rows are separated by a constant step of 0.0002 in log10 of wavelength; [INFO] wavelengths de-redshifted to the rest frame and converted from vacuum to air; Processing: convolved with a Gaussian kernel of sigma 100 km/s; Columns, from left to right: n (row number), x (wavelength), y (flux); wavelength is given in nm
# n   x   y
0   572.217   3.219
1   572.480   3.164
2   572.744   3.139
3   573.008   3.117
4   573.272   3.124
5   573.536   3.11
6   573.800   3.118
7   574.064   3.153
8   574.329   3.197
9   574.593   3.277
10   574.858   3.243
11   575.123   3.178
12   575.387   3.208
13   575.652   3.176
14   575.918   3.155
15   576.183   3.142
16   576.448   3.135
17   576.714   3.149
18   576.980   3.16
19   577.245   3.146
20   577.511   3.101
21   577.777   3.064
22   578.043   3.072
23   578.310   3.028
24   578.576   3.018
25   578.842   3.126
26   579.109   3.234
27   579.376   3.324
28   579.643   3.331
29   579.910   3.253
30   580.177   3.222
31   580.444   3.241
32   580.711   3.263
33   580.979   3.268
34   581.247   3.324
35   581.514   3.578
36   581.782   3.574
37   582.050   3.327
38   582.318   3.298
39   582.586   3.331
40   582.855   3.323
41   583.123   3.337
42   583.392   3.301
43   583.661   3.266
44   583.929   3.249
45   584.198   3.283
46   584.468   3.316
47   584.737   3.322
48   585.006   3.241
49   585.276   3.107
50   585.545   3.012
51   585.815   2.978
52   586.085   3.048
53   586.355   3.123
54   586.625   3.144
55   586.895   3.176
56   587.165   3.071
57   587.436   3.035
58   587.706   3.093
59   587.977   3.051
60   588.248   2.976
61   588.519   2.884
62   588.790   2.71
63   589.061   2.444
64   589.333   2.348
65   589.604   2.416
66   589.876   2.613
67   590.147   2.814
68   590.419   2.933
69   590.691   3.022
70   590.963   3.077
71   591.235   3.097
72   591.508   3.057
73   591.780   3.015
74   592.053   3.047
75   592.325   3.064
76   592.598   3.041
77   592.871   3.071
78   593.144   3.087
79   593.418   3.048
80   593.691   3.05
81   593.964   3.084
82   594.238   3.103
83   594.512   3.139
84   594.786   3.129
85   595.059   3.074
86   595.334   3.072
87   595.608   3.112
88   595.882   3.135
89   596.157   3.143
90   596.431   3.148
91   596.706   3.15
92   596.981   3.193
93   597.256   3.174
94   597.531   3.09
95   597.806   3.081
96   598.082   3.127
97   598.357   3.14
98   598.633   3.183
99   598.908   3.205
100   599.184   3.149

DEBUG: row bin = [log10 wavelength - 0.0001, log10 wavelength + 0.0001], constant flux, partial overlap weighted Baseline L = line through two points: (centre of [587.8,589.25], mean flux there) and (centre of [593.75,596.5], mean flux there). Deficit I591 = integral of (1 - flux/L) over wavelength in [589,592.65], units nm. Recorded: 0.066 nm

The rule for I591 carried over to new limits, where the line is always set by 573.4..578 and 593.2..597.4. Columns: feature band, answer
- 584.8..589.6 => 0.27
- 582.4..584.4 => -0.10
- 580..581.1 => -0.04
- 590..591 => 0.06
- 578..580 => -0.02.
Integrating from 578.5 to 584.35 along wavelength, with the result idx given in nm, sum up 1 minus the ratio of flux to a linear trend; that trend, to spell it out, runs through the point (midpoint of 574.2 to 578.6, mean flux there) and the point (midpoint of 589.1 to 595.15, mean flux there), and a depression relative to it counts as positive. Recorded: -0.40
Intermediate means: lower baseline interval 3.15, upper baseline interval 2.96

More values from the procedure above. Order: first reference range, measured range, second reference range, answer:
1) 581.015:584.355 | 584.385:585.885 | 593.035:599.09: 0.06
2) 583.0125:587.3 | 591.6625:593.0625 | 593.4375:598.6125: 0.04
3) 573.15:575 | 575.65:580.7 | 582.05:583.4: 0.12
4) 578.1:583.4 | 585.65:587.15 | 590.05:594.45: 0.03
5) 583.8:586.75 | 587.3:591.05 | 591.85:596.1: 0.38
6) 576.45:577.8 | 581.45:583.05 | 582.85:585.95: -0.10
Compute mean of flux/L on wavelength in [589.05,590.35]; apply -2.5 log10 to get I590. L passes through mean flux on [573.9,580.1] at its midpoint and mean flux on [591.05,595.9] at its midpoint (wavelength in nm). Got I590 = 0.21 mag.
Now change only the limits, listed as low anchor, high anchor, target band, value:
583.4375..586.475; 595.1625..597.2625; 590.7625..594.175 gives 0.031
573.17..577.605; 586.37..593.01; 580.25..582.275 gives -0.099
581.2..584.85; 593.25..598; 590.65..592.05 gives 0.048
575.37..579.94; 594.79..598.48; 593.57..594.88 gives 0.010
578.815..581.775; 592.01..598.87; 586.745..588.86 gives 0.070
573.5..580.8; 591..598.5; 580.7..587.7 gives -0.032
